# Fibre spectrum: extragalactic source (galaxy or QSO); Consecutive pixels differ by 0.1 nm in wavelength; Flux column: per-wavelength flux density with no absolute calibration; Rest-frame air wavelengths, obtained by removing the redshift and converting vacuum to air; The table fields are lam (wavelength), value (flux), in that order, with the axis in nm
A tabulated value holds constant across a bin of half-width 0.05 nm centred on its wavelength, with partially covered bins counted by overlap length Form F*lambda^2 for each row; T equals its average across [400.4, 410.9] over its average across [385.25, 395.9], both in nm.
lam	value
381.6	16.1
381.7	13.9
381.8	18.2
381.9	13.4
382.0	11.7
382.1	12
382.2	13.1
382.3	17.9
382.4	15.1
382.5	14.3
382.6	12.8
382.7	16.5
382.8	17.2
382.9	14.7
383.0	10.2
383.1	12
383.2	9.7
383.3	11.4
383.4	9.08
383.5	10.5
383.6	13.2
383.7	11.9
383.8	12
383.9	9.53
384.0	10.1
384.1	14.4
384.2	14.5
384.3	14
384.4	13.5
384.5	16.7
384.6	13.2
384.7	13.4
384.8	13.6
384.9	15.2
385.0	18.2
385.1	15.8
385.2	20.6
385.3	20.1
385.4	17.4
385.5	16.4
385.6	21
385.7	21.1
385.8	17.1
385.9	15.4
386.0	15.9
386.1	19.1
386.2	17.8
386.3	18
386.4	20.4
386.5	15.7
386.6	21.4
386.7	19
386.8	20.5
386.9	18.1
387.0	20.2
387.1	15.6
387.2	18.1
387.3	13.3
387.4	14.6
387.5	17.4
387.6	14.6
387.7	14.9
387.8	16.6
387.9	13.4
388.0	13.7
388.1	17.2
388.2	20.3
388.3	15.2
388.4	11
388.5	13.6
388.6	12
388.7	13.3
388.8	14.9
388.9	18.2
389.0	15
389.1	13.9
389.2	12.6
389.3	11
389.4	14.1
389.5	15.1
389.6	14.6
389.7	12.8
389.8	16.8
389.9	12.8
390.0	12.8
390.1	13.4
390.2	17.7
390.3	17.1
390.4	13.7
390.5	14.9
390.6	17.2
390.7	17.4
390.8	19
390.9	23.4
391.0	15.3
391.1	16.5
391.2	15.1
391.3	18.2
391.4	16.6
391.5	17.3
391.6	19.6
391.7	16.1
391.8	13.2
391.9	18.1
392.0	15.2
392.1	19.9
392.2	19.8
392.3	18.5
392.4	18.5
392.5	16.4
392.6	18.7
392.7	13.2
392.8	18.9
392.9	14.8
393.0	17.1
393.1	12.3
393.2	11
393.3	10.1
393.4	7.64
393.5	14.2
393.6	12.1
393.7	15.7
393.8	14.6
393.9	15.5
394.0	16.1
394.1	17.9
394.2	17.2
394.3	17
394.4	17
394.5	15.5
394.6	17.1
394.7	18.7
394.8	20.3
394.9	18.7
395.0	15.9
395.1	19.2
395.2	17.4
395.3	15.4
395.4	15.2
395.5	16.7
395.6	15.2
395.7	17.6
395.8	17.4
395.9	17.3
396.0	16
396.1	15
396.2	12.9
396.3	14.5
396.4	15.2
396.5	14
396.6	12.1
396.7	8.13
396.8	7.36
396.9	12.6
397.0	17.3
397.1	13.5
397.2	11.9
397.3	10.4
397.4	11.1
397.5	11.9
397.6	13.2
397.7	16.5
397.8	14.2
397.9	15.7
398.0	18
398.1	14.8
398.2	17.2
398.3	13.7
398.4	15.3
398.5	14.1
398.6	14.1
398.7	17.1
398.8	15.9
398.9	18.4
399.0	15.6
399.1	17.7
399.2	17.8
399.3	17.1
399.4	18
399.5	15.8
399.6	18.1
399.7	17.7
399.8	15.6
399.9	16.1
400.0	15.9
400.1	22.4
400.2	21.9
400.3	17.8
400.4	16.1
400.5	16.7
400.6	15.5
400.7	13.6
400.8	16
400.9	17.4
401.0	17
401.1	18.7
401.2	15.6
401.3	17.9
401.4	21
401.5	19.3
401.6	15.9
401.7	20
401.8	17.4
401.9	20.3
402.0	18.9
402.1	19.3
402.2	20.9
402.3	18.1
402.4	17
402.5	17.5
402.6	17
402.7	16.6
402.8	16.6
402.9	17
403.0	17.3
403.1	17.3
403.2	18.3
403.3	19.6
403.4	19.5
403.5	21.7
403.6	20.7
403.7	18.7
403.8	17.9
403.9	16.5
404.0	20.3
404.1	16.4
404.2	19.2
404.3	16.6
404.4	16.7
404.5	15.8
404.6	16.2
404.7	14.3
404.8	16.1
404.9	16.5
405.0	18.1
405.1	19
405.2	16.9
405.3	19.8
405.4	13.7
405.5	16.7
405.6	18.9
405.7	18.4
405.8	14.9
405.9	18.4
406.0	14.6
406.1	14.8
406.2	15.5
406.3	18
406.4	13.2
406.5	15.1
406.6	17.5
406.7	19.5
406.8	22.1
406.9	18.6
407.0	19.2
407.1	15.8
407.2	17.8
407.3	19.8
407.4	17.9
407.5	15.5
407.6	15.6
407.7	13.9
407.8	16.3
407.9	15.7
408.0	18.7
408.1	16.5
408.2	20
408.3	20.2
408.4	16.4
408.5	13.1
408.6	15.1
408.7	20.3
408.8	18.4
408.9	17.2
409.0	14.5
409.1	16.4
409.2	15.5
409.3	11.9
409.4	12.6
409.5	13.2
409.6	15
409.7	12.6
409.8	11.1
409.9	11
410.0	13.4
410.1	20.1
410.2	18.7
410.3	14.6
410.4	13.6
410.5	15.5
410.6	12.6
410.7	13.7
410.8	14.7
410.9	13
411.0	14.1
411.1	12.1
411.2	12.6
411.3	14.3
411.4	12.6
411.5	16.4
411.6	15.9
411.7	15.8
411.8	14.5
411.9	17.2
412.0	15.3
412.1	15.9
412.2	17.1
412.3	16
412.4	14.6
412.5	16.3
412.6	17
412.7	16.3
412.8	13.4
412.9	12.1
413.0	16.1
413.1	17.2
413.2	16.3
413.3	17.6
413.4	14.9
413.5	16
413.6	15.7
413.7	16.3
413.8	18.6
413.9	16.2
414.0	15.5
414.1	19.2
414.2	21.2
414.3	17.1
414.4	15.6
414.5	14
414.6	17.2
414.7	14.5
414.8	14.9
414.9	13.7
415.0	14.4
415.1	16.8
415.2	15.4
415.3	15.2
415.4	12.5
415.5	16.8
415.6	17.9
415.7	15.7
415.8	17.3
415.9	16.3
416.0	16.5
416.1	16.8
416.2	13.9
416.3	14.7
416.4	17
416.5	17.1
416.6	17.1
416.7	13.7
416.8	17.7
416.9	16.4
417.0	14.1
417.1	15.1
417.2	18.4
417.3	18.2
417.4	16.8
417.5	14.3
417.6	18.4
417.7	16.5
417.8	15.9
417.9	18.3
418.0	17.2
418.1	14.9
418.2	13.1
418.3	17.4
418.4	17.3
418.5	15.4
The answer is 1.12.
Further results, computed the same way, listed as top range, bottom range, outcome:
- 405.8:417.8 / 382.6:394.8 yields 1.14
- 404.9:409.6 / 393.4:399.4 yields 1.15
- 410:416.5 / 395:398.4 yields 1.17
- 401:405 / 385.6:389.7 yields 1.20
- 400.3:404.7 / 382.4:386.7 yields 1.28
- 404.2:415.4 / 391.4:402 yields 1.06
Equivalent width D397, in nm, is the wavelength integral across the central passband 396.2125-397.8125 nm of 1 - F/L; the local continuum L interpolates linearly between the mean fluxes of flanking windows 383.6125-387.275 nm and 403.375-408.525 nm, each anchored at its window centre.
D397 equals 0.40 nm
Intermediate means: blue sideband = 16.5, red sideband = 17.3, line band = 12.7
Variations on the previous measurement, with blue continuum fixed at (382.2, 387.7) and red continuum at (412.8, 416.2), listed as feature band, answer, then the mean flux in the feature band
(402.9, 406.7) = -0.34 nm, 17.3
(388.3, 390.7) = 0.19 nm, 14.4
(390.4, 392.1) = -0.16 nm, 17.1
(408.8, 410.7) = 0.17 nm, 14.5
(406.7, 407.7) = -0.13 nm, 17.9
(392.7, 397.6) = 0.29 nm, 14.8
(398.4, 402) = -0.34 nm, 17.3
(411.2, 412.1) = 0.05 nm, 15.1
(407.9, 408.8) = -0.09 nm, 17.5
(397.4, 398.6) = 0.07 nm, 14.8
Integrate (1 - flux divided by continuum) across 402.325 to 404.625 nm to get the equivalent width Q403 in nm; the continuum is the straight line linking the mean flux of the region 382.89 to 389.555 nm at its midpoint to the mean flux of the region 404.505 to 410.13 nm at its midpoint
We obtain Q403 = -0.24 nm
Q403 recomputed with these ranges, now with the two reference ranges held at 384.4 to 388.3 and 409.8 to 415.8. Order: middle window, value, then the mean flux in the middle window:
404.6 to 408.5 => -0.298 nm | 17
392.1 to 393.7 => 0.154 nm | 15.1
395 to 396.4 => 0.034 nm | 16.1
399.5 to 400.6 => -0.095 nm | 17.6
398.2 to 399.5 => 0.004 nm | 16.3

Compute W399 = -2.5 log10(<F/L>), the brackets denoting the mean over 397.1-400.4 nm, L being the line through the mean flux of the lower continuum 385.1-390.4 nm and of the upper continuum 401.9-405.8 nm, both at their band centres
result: 0.09 mag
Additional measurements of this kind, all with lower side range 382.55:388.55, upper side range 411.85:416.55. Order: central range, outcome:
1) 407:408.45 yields -0.09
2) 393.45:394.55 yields -0.01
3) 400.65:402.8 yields -0.13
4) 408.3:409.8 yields 0.05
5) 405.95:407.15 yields -0.07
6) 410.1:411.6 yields 0.11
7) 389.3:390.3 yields 0.08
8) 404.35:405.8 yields -0.07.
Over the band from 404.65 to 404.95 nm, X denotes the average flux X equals 15.6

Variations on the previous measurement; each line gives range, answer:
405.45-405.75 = 18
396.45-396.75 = 11.4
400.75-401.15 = 17.3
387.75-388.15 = 15.2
